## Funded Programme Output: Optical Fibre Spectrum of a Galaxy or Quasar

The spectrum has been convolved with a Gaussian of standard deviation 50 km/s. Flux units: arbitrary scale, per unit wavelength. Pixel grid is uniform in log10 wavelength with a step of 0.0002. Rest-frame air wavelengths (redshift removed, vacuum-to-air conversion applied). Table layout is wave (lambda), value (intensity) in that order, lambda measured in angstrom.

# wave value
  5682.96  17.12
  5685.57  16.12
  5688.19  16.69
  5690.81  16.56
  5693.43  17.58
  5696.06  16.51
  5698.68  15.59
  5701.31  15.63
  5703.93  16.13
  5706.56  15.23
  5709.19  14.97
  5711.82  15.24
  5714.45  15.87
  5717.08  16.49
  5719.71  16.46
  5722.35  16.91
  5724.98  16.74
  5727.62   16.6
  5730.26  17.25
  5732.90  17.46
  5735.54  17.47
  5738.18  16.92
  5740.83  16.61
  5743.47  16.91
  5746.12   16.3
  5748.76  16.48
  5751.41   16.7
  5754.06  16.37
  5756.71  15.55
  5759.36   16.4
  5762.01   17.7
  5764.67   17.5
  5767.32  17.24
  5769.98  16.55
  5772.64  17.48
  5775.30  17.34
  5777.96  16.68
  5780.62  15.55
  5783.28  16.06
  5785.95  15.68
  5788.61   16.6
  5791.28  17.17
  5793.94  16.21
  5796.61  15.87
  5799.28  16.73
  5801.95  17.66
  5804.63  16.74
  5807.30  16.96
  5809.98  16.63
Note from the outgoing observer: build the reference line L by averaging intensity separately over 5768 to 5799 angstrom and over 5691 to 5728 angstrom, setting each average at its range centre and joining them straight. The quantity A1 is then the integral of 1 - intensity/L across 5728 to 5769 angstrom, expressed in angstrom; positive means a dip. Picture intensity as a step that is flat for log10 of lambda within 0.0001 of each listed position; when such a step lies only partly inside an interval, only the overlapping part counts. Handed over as -1.3 angstrom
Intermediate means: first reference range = 16.1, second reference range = 16.5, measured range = 16.8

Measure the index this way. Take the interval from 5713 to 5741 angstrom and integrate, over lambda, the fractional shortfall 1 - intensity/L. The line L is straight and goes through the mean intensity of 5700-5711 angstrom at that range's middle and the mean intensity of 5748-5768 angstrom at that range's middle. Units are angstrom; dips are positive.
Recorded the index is -1.4 angstrom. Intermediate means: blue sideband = 15.5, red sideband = 16.7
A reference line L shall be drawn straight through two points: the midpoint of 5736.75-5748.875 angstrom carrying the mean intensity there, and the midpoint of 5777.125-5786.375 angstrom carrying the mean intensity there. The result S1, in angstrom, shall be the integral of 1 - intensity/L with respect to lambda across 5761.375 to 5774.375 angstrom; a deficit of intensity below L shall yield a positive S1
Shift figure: -0.8 angstrom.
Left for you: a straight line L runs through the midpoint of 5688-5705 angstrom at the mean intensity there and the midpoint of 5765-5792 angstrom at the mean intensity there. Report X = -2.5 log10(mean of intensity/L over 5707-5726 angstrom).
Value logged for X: 0.03 mag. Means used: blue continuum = 16.4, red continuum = 16.7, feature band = 16.1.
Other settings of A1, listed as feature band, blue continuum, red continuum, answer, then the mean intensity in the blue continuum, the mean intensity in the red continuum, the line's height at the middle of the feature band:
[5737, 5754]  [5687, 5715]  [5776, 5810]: -0.40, 16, 16.5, 16.2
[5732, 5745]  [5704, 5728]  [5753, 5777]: -0.49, 16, 16.9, 16.4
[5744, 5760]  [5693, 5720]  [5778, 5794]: -0.22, 15.9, 16.3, 16.1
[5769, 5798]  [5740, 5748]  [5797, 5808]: 0.60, 16.6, 16.9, 16.8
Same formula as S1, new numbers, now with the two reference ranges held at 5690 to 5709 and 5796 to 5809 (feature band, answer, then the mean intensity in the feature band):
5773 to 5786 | 0.20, 16.4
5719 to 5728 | -0.24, 16.7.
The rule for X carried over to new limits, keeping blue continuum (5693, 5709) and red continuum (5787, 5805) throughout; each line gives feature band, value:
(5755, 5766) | -0.02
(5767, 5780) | -0.03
